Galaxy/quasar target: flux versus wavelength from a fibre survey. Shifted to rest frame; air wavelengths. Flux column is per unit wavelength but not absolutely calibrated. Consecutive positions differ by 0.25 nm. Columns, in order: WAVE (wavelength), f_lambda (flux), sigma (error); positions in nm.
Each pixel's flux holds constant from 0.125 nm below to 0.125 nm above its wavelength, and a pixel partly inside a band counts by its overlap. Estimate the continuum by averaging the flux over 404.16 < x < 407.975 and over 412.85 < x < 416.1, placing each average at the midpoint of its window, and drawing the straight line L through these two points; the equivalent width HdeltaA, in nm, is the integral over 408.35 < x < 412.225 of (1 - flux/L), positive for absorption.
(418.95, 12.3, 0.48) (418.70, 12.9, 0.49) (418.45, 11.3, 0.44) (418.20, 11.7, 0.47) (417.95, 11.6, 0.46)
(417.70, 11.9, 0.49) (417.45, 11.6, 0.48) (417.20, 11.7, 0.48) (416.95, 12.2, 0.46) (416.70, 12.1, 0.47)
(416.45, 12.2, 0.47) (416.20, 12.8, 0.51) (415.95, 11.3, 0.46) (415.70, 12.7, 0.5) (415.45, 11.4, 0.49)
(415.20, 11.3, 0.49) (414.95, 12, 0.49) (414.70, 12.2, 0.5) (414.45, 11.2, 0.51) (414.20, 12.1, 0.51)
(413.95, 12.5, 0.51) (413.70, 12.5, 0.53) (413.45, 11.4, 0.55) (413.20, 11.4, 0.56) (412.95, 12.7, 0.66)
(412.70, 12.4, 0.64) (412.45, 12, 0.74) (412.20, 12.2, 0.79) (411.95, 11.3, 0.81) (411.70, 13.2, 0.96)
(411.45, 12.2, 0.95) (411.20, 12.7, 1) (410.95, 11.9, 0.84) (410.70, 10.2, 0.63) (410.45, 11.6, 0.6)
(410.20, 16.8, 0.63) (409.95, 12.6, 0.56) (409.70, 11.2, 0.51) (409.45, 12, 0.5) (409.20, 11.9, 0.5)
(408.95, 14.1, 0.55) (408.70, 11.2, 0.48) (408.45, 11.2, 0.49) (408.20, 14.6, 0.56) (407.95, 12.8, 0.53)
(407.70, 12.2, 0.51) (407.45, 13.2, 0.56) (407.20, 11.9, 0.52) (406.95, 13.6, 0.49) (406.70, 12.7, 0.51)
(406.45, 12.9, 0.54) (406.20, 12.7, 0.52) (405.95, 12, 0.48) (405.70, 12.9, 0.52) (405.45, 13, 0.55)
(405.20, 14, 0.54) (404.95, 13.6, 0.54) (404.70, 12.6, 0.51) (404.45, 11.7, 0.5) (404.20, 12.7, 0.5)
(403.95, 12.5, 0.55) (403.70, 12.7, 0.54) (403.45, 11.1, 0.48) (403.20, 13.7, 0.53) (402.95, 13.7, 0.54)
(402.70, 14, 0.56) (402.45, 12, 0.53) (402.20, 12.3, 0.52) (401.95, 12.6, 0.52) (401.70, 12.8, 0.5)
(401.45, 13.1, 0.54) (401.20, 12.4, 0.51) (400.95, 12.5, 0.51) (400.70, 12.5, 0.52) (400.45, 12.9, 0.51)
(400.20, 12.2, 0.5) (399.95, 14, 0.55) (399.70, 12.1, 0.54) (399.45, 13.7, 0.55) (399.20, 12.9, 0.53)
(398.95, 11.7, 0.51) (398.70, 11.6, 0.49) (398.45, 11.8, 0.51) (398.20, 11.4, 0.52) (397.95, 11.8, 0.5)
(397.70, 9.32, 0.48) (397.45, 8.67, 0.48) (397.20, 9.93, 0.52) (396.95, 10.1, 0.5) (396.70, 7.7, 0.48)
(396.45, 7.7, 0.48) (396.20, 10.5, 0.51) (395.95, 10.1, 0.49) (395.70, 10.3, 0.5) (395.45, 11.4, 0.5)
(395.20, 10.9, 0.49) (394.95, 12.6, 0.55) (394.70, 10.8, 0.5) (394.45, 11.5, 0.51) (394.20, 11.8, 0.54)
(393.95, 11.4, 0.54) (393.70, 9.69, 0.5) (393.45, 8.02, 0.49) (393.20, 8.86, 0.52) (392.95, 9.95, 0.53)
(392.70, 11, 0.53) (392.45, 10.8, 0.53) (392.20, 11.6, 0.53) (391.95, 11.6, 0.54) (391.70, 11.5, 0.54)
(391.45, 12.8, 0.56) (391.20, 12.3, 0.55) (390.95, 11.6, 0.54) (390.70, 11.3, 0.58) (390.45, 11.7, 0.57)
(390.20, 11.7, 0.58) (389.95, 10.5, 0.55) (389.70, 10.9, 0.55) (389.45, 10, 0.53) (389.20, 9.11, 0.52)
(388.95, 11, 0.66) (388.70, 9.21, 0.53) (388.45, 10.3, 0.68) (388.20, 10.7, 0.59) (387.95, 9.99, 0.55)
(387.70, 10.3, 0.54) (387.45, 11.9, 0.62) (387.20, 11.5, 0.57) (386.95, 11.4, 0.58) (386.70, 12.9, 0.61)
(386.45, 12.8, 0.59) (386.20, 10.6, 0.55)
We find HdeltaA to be 0.02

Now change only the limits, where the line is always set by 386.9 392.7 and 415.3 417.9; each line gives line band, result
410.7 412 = -0.04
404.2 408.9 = -0.45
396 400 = 0.16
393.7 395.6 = -0.03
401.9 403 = -0.14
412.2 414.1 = -0.05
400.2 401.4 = -0.12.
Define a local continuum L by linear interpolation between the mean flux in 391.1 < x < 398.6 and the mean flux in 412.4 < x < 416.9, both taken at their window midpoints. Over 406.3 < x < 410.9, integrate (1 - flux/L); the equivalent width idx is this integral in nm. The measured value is -0.40 nm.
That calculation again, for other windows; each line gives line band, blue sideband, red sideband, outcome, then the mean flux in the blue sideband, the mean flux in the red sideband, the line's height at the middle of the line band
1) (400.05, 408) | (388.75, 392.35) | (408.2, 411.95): -0.48 nm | 11.2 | 12.4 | 12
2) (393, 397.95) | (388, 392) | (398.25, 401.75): 0.72 nm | 11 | 12.6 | 11.8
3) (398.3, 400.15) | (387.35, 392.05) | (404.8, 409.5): -0.09 nm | 11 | 12.8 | 12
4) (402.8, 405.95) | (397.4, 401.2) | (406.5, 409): -0.10 nm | 12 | 12.7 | 12.4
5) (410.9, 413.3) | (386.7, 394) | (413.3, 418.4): -0.10 nm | 10.8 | 11.9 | 11.7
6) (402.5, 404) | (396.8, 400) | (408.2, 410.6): -0.13 nm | 11.4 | 12.6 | 11.9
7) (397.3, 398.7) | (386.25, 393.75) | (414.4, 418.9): 0.07 nm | 10.9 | 11.9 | 11.2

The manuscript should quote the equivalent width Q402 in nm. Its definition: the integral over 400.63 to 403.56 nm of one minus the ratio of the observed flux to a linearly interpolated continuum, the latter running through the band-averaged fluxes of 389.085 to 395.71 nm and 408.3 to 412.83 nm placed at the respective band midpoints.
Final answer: -0.27 nm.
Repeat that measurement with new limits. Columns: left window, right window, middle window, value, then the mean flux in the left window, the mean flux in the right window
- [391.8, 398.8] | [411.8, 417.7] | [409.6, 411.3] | -0.12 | 10.5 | 12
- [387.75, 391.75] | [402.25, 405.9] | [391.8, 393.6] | 0.16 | 10.9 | 12.8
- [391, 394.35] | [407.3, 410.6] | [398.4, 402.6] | -0.28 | 10.9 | 12.7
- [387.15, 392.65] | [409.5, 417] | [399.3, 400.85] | -0.19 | 11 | 12.1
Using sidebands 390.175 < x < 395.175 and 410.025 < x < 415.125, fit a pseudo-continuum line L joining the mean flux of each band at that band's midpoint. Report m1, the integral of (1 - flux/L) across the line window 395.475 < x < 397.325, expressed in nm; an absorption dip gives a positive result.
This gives 0.284 nm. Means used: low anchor 11.1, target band 9.58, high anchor 12.2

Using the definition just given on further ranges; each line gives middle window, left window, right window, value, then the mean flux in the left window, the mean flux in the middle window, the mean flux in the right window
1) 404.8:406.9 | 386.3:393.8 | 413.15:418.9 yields -0.27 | 10.9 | 13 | 11.9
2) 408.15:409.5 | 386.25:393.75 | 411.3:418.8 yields -0.08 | 10.9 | 12.4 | 12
